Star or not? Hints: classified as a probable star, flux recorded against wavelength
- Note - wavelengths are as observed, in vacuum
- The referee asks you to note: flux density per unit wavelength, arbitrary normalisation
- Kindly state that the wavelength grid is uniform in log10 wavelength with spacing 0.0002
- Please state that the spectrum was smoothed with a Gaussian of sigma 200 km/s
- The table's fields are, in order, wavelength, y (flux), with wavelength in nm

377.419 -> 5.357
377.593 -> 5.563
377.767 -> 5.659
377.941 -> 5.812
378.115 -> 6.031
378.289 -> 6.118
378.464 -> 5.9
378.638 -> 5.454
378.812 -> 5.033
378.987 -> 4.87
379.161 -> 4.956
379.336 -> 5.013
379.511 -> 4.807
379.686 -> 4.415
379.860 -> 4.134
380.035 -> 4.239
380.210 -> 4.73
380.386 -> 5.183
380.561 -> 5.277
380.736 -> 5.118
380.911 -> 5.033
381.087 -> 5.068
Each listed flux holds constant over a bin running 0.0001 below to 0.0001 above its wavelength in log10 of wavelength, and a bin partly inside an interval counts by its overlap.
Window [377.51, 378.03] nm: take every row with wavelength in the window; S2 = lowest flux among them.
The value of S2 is 5.563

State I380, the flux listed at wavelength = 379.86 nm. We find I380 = 4.134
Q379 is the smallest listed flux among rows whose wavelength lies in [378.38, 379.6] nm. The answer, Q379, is 4.807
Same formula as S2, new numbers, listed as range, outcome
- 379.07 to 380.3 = 4.134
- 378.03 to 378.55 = 5.9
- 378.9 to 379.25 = 4.87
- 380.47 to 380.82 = 5.118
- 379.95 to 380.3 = 4.239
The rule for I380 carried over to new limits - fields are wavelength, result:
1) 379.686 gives 4.415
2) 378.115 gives 6.031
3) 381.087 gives 5.068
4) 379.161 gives 4.956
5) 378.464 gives 5.9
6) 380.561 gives 5.277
